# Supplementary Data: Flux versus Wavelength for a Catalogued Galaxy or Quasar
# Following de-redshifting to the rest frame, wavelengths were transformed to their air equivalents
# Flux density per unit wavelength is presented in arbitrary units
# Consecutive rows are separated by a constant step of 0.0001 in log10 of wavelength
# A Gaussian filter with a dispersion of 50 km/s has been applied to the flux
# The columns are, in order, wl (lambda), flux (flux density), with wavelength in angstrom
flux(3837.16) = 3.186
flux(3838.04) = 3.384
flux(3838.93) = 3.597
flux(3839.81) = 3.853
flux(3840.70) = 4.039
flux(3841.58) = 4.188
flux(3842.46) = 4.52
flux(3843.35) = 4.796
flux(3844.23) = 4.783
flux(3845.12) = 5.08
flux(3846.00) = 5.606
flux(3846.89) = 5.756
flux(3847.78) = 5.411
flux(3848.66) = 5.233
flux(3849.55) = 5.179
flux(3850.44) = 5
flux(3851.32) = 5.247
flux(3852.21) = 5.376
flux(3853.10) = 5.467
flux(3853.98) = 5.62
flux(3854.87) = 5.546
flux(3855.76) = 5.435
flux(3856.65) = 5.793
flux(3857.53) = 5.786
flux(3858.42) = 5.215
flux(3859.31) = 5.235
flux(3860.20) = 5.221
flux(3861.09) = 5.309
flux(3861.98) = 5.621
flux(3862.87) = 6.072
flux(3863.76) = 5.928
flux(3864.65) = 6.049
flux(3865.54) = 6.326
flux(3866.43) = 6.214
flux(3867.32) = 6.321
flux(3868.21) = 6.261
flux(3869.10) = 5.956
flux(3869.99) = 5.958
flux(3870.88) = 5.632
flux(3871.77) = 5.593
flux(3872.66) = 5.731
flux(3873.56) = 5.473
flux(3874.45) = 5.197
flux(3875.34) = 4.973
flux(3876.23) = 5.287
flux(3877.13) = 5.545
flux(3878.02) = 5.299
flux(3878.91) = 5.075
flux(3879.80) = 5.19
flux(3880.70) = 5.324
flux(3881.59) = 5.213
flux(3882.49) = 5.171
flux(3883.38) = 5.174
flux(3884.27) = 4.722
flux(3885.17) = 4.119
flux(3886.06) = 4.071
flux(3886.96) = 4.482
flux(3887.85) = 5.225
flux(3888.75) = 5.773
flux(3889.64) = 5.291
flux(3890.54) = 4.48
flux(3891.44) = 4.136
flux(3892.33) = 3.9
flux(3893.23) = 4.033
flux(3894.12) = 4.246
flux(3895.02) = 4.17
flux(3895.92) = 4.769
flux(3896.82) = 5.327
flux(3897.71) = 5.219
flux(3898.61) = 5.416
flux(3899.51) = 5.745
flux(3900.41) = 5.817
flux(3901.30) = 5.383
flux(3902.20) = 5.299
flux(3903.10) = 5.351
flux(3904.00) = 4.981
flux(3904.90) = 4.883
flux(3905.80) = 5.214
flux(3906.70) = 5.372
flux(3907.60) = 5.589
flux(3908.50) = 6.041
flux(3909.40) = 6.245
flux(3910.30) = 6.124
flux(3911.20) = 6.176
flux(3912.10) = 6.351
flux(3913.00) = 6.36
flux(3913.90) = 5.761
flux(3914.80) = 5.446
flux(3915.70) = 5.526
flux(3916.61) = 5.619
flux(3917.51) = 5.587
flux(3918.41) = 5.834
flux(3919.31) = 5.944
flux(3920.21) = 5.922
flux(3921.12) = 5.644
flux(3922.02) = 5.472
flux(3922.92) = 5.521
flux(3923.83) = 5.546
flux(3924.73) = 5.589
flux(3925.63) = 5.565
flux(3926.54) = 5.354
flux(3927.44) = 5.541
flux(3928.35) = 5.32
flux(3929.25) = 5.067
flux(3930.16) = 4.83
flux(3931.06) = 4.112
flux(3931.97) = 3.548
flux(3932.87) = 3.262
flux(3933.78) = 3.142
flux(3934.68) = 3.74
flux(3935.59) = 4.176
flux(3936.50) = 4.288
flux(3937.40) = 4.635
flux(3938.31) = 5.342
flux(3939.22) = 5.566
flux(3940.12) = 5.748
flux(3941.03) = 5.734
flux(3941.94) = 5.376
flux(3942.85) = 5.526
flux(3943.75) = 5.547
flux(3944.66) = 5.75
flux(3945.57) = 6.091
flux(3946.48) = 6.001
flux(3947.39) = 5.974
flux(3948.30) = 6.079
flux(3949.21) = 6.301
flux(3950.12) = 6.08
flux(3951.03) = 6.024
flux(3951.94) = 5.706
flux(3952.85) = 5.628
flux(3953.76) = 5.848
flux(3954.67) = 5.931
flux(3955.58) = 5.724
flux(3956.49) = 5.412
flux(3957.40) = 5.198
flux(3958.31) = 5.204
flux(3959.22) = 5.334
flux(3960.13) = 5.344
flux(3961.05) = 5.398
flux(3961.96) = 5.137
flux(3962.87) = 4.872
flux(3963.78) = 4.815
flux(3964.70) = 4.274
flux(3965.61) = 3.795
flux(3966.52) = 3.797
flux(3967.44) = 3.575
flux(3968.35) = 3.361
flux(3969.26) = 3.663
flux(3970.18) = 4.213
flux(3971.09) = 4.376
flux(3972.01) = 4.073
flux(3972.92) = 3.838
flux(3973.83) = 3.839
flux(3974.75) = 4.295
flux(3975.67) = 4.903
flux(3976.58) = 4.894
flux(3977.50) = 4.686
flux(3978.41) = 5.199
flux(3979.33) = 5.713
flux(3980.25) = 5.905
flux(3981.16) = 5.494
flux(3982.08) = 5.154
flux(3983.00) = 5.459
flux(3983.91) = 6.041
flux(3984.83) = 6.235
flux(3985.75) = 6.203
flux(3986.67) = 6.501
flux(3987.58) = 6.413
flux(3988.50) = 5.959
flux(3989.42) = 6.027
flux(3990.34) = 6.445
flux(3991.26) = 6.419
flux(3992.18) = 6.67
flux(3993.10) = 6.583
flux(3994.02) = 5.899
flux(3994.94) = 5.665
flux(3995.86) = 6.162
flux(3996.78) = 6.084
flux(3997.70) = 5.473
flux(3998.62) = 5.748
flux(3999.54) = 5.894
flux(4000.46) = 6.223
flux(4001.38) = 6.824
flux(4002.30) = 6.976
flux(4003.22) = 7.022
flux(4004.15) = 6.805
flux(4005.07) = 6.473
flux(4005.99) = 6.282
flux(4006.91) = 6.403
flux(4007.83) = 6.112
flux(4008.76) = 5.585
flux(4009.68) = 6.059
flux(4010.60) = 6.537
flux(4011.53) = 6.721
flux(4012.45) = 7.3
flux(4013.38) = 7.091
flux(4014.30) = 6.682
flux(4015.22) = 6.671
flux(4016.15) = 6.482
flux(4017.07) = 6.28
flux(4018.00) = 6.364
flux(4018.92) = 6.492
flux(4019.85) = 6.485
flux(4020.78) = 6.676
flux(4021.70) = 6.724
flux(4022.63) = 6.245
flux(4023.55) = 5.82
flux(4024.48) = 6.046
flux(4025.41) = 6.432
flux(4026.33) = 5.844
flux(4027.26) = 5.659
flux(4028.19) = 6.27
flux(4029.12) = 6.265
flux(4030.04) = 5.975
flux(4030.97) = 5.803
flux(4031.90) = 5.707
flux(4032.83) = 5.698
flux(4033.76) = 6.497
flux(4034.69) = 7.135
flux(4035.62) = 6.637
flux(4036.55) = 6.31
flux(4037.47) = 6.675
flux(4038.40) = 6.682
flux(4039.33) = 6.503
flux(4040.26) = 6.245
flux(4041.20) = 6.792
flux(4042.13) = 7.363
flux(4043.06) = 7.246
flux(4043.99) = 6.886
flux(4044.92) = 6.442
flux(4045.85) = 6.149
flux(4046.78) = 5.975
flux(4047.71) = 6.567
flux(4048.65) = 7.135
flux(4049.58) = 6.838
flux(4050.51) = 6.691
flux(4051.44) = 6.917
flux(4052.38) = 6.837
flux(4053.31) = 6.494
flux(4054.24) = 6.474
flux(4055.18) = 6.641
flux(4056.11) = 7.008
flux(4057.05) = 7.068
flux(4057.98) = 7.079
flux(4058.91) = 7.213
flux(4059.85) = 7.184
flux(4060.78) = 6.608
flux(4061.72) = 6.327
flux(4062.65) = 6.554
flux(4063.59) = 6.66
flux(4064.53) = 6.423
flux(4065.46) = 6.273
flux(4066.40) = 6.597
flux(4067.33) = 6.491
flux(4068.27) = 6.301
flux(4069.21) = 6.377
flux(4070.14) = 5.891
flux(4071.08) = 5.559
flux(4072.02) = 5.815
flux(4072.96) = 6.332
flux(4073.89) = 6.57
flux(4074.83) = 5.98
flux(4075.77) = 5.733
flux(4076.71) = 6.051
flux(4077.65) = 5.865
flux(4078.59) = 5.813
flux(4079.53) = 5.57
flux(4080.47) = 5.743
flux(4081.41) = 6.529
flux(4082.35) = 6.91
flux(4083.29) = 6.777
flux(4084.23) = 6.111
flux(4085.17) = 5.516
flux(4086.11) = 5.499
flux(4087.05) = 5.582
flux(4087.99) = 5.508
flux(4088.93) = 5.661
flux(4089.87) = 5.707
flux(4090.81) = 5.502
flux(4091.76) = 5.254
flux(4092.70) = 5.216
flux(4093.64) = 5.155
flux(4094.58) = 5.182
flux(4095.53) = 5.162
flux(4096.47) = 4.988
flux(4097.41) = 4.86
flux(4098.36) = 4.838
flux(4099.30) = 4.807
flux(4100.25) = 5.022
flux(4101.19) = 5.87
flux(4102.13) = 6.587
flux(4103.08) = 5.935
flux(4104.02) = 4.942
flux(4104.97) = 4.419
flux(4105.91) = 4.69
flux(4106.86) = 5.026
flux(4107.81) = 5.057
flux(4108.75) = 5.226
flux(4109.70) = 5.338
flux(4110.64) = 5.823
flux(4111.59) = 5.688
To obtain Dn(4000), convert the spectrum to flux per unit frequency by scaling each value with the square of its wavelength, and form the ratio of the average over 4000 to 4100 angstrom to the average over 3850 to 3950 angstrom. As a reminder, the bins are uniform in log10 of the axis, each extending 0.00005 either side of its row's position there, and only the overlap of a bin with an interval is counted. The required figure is 1.3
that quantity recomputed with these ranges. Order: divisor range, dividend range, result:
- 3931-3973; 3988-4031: 1.31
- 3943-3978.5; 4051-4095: 1.30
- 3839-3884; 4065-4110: 1.18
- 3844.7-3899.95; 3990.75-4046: 1.30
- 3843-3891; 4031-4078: 1.33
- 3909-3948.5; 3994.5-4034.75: 1.23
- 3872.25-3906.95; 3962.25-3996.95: 1.08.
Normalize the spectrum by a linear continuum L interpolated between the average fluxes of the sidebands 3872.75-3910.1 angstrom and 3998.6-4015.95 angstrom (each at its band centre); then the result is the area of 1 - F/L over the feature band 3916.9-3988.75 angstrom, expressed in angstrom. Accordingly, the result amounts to 8.22 angstrom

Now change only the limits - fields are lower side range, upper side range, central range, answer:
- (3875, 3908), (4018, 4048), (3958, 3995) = 4.34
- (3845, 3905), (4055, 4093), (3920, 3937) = 2.23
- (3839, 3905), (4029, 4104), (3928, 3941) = 2.36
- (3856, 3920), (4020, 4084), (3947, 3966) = 1.26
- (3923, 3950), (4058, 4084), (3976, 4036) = -4.55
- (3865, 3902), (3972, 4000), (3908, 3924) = -1.51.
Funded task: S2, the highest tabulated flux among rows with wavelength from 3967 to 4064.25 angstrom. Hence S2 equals 7.363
